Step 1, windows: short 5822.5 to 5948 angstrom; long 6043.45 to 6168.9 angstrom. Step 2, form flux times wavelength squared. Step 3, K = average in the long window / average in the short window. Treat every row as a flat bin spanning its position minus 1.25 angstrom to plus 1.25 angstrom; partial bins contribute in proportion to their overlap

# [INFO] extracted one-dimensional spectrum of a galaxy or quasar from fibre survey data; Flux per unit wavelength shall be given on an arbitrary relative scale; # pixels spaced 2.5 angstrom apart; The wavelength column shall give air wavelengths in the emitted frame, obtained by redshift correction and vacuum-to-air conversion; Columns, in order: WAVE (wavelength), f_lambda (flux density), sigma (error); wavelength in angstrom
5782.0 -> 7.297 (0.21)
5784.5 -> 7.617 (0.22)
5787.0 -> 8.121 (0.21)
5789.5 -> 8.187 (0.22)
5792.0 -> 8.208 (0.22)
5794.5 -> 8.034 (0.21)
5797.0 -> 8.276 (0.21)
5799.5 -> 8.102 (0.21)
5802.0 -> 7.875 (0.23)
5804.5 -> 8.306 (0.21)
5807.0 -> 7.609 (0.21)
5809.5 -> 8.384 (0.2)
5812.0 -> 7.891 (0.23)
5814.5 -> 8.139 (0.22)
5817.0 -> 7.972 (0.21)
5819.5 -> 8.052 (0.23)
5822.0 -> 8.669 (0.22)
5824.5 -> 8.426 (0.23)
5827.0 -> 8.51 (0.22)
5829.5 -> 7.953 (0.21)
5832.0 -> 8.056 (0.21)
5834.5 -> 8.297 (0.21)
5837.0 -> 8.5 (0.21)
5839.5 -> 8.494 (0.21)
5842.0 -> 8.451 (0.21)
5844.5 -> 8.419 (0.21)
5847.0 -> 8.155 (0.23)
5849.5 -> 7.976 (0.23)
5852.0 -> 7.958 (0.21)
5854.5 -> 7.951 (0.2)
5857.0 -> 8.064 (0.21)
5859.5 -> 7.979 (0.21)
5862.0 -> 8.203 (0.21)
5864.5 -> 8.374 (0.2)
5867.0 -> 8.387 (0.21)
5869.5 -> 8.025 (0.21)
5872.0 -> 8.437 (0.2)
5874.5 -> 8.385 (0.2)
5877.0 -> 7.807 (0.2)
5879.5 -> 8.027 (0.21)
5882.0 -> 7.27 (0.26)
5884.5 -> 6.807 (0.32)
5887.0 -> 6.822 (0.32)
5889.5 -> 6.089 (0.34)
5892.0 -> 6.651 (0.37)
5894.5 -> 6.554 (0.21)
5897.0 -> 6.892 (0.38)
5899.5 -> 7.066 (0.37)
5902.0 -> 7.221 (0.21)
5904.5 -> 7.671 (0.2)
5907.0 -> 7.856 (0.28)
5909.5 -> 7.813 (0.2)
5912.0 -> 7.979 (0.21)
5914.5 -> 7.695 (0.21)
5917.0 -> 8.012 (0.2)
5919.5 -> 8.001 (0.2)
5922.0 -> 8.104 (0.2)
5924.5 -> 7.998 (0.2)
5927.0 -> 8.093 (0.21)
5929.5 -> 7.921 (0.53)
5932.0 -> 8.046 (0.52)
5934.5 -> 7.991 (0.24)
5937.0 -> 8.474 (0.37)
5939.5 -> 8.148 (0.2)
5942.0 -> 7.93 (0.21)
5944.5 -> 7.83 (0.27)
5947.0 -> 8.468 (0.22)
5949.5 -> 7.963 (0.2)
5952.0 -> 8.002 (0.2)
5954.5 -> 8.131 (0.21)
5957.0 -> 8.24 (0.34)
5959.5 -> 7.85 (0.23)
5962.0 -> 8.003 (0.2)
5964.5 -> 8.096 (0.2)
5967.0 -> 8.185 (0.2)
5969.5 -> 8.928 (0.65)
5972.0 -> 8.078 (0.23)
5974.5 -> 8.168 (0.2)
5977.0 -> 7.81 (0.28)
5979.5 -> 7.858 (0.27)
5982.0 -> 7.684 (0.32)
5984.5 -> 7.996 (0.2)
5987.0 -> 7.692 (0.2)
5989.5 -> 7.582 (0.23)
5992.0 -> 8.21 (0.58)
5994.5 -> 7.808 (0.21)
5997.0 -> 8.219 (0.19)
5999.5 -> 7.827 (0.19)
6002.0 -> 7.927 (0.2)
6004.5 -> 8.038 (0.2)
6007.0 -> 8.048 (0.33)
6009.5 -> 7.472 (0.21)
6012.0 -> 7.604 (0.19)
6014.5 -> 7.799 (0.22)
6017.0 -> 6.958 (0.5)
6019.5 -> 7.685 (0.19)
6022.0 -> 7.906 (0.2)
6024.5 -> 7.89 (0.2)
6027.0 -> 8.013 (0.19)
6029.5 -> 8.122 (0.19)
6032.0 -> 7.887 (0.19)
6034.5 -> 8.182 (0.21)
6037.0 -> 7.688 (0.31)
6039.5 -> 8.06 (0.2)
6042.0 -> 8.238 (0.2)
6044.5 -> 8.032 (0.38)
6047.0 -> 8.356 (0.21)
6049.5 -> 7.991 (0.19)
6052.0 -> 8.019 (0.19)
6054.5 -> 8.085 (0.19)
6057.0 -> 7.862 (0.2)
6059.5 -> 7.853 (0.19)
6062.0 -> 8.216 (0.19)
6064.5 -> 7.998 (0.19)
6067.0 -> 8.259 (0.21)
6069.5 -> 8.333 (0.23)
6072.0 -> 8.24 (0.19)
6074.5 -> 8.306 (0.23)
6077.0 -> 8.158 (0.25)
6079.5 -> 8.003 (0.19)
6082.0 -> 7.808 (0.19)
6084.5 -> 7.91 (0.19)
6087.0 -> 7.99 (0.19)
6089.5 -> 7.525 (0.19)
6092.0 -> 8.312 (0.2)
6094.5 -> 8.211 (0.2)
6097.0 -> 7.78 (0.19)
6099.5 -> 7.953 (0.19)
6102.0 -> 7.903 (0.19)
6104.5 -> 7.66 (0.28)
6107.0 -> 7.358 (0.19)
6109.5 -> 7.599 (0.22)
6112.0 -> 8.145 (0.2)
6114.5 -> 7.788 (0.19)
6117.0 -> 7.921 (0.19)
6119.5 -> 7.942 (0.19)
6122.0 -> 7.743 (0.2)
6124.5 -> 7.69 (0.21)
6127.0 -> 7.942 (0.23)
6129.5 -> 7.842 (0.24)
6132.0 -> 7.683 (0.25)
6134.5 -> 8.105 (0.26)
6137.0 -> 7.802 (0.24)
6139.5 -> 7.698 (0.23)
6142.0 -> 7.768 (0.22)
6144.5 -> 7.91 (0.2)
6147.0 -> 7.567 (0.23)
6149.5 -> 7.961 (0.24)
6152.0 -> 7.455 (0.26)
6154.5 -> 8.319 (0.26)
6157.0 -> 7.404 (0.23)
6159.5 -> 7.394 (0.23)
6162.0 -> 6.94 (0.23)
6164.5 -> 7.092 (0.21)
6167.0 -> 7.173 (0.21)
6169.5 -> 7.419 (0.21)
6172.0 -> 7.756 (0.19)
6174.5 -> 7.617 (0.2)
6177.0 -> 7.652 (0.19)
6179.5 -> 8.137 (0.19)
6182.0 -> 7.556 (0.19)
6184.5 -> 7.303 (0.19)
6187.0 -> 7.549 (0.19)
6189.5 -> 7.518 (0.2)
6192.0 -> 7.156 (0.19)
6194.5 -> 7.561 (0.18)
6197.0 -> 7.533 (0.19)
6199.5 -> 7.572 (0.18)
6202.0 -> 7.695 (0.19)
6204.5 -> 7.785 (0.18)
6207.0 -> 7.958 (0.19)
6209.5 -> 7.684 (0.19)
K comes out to 1.07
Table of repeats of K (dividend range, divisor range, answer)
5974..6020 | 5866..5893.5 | 1.08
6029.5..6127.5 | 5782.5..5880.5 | 1.06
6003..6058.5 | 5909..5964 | 1.02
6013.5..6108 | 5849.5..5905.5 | 1.12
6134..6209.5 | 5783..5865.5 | 1.05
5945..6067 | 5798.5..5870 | 1.03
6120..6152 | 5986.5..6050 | 1.03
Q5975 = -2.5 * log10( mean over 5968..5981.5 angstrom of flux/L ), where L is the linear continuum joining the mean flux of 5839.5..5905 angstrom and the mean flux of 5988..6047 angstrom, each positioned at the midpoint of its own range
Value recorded -0.04 mag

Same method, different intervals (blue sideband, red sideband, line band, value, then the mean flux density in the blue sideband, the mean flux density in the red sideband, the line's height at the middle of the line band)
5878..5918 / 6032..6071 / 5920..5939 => -0.09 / 7.28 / 8.07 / 7.44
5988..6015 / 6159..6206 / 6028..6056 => -0.04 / 7.87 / 7.5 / 7.78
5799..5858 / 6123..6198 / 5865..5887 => 0.03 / 8.18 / 7.62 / 8.1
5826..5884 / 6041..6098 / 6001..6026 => 0.05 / 8.14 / 8.07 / 8.08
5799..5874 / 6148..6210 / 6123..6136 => -0.03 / 8.19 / 7.57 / 7.66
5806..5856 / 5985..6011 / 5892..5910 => 0.12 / 8.2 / 7.88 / 8.06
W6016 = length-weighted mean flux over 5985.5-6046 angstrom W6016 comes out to 7.87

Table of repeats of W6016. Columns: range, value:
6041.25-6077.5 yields 8.13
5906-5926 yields 7.94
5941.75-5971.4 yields 8.14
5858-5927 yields 7.64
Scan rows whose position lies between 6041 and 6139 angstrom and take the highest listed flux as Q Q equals 8.356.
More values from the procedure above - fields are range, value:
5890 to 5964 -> 8.474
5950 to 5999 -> 8.928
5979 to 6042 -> 8.238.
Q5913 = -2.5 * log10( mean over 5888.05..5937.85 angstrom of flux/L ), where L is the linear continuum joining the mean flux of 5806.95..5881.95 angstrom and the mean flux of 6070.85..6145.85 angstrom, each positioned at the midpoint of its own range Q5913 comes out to 0.070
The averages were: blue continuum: 8.18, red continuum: 7.89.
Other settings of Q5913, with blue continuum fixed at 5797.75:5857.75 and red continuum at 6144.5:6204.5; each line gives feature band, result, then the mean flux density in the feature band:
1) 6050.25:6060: -0.027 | 7.96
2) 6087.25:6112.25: -0.022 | 7.84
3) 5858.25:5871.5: -0.013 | 8.21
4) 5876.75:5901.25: 0.159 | 6.97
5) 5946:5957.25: -0.026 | 8.15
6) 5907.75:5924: 0.011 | 7.93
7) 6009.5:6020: 0.049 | 7.49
